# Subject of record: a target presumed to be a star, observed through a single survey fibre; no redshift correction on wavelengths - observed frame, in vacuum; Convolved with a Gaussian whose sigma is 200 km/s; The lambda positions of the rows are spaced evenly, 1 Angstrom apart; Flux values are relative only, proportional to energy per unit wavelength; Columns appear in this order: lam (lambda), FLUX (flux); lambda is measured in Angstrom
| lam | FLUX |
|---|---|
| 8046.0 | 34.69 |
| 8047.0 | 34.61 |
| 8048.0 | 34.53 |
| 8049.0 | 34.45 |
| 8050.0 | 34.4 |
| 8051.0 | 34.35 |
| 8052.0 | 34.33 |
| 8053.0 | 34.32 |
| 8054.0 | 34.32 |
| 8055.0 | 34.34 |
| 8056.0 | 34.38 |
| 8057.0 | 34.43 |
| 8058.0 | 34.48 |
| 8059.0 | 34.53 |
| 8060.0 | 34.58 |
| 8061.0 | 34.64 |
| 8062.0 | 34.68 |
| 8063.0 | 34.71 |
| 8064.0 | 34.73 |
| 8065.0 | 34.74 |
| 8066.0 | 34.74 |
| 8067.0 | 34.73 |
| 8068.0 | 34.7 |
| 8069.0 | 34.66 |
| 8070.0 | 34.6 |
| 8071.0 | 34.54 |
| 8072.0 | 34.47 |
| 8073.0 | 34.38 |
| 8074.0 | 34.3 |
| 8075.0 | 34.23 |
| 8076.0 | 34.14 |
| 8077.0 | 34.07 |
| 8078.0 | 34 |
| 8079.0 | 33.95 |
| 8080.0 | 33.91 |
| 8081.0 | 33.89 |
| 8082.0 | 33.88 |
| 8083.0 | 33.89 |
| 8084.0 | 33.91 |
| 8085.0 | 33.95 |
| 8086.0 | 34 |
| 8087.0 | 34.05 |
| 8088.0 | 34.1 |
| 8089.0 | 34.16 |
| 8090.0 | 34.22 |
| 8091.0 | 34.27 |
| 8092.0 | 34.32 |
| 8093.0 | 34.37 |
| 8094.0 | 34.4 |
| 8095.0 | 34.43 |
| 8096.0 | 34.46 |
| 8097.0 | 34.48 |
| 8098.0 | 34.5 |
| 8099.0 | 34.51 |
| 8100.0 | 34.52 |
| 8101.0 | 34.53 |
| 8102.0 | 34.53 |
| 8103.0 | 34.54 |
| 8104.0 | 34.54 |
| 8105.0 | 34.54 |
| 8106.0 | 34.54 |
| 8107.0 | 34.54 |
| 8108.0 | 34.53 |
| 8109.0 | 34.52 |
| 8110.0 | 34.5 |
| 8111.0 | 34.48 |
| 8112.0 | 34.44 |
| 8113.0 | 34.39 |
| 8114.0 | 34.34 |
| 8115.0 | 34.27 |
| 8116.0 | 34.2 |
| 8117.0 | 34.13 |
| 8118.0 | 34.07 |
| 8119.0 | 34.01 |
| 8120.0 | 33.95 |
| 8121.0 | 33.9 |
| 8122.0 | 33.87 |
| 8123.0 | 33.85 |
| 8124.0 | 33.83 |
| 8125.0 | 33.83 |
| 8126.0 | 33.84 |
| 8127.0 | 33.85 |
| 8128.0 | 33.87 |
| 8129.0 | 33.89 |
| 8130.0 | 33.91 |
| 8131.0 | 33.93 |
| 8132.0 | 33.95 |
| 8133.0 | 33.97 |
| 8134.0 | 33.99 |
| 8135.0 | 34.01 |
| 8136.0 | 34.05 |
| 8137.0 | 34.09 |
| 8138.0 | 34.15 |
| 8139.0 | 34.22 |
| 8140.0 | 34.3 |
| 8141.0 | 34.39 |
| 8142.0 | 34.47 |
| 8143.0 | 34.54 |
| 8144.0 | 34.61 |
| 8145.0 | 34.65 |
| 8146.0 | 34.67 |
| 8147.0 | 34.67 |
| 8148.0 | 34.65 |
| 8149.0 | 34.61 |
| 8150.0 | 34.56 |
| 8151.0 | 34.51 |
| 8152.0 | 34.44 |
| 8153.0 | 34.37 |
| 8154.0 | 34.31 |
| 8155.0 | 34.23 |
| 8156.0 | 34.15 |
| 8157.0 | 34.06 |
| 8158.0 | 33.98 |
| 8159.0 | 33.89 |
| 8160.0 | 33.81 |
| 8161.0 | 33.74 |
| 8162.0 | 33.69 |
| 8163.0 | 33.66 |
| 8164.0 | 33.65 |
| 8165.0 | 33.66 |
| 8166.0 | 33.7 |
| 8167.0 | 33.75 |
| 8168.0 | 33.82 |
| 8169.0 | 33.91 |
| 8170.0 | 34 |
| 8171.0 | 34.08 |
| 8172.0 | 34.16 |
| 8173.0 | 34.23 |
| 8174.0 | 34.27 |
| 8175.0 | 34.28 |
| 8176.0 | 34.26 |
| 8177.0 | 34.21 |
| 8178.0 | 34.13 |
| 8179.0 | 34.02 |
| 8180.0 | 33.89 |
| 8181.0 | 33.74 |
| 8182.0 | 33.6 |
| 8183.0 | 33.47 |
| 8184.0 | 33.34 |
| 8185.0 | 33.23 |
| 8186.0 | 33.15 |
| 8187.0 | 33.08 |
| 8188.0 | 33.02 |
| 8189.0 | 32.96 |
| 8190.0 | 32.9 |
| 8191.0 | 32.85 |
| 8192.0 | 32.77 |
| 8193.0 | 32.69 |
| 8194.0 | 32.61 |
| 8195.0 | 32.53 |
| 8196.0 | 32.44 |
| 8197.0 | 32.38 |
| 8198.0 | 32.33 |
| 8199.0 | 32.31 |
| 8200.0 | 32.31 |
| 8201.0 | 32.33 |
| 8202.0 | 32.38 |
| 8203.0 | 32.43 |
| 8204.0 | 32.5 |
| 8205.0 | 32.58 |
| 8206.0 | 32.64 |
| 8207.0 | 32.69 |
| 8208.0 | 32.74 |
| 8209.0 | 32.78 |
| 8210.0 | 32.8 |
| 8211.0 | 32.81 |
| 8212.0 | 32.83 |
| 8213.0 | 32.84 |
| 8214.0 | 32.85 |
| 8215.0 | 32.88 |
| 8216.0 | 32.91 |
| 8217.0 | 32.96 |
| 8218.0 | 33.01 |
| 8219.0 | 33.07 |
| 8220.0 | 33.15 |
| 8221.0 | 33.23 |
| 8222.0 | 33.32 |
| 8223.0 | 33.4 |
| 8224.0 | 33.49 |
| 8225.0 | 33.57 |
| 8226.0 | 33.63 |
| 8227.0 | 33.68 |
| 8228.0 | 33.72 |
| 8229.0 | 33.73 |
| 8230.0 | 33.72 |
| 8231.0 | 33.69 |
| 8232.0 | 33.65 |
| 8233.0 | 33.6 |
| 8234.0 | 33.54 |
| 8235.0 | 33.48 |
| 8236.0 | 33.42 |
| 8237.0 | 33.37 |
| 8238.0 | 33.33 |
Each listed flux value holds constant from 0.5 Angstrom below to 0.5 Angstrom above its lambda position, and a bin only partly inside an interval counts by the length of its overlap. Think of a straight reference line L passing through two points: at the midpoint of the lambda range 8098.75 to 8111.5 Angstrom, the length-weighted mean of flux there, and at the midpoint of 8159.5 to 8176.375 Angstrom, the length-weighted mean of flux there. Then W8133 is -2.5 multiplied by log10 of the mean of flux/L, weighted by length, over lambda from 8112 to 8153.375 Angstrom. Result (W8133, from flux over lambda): 0.002 mag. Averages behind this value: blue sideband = 34.5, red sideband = 33.9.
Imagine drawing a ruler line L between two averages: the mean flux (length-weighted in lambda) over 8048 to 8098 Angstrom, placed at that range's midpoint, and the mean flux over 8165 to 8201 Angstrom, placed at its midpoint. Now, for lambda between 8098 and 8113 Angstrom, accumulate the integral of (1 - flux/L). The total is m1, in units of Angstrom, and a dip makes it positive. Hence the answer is -0.2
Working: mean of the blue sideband 34.3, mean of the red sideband 33.4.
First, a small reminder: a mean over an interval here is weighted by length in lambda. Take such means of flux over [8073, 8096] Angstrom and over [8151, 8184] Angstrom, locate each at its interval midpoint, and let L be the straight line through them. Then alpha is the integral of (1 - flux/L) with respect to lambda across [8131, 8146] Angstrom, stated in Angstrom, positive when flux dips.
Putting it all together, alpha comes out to -0.1 Angstrom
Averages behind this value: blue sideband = 34.1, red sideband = 34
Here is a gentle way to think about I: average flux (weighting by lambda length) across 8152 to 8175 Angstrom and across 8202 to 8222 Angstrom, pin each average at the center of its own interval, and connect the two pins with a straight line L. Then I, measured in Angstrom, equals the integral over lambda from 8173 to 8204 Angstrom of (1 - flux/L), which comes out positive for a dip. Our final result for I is 0.2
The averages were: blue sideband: 34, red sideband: 32.8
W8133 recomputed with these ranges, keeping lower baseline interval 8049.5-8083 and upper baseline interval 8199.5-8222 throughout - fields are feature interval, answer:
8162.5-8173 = -0.02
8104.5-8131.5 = -0.01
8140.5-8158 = -0.03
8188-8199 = 0.01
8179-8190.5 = -0.01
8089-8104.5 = -0.01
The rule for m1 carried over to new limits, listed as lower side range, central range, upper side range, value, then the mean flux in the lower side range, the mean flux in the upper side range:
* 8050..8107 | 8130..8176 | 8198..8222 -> -1.0 Angstrom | 34.4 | 32.7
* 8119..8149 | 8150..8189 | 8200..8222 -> -0.4 Angstrom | 34.1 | 32.8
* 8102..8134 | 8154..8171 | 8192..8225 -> -0.2 Angstrom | 34.2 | 32.8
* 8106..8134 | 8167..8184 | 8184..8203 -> -0.5 Angstrom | 34.1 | 32.7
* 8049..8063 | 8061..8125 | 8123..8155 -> 0.1 Angstrom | 34.5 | 34.2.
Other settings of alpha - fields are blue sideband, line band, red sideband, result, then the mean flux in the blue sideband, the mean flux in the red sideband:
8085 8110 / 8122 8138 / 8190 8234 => 0.03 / 34.4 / 33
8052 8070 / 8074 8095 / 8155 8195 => 0.17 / 34.6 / 33.6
